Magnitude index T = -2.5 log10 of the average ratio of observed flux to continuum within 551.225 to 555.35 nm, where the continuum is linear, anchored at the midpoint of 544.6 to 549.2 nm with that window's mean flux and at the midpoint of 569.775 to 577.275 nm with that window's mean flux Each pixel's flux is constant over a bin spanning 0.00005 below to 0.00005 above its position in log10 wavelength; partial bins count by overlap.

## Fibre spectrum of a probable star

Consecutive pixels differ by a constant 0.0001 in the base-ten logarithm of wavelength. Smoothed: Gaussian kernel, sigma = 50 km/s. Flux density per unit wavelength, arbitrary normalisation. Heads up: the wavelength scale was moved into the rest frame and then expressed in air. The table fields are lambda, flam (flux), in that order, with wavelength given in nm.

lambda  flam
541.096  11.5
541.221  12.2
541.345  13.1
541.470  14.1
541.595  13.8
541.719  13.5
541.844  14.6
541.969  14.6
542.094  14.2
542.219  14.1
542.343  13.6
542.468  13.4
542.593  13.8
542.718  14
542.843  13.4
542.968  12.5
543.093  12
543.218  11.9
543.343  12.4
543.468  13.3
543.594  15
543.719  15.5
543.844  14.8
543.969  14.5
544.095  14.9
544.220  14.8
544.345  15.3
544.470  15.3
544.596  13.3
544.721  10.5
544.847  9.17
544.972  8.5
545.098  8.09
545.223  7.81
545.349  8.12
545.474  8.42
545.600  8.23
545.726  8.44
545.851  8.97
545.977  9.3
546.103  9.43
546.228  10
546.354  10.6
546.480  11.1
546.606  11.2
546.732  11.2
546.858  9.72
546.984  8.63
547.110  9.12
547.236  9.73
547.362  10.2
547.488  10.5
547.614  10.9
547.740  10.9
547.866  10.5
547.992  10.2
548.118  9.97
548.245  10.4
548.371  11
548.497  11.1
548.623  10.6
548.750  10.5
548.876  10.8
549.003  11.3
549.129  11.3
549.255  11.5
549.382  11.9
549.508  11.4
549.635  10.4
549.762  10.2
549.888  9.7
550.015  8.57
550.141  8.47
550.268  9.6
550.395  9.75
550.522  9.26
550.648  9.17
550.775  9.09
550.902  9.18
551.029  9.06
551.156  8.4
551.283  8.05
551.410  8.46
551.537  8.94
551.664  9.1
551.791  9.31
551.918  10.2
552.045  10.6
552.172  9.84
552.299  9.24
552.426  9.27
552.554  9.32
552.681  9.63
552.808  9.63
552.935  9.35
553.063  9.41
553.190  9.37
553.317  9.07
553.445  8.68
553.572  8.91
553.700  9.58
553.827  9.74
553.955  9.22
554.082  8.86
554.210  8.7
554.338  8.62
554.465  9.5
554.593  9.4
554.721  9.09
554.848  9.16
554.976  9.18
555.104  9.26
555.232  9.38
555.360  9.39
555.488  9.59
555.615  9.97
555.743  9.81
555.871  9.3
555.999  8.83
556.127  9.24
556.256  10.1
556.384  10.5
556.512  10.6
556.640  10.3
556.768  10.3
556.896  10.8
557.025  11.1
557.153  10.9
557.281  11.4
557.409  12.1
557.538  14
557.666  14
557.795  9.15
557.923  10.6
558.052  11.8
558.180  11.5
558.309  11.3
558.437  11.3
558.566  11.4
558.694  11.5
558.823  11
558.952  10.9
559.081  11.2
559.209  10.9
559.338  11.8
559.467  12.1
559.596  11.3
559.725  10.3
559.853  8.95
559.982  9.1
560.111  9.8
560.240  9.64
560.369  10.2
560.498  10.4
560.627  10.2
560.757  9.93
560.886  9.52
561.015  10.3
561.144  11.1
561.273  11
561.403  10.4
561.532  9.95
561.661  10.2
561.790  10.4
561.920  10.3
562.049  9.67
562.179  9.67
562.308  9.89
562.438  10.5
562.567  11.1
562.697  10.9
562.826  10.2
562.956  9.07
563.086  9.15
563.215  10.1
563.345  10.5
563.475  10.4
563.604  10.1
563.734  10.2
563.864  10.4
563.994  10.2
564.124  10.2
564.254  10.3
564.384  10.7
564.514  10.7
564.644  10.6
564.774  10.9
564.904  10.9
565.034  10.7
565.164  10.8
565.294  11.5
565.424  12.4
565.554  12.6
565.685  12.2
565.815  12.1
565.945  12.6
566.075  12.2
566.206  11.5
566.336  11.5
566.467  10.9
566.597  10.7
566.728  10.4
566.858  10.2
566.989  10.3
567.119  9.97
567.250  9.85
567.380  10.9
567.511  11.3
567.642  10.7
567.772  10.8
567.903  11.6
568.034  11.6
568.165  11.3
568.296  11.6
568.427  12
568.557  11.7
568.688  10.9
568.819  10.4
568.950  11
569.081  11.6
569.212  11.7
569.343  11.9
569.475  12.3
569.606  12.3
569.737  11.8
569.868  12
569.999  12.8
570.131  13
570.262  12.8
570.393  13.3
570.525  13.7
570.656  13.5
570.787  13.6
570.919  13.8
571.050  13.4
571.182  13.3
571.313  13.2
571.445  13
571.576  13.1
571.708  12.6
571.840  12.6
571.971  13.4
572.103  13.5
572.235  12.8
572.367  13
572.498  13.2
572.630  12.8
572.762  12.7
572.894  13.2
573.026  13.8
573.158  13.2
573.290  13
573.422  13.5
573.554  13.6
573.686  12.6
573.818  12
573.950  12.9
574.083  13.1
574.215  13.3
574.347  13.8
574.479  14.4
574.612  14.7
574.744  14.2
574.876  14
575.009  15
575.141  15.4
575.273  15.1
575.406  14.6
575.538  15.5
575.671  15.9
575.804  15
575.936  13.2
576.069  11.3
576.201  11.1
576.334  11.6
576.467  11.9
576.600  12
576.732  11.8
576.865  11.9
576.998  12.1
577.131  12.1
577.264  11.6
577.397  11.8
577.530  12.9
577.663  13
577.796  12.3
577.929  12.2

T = 0.16 mag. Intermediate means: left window 9.95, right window 13.2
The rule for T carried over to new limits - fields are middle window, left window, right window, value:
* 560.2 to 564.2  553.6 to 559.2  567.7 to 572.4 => 0.103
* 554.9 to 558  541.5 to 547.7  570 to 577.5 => 0.187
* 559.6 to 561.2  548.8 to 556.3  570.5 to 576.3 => 0.105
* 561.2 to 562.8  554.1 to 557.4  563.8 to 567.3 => 0.025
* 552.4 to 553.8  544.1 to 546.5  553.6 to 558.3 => 0.100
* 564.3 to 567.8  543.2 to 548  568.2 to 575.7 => 0.139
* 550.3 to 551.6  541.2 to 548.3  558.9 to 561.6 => 0.243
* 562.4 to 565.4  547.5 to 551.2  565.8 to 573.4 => 0.111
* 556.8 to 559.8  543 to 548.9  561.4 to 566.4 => -0.057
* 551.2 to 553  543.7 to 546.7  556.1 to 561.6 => 0.169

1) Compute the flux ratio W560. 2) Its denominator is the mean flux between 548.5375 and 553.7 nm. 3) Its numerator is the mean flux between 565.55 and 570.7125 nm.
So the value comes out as 1.20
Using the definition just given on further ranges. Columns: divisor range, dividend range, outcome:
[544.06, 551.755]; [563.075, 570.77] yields 1.12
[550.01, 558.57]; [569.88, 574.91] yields 1.35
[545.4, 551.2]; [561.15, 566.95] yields 1.07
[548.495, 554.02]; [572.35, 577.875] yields 1.36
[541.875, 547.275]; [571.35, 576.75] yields 1.14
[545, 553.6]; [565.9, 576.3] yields 1.30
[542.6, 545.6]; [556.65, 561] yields 0.89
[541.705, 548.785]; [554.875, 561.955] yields 0.91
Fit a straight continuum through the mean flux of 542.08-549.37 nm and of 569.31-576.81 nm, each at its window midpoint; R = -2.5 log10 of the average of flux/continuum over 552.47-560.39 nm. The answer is 0.19 mag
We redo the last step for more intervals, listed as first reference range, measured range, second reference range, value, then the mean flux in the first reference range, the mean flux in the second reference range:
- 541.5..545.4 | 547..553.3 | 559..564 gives 0.209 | 12.9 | 10.3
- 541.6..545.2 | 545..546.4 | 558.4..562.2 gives 0.405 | 13.2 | 10.5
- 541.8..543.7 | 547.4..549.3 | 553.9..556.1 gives 0.080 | 13.6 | 9.25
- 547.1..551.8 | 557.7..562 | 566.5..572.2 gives 0.042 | 9.98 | 12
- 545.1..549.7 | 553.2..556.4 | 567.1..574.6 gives 0.169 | 10.1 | 12.5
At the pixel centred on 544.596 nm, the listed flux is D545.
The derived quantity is 13.3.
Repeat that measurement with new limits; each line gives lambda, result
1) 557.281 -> 11.4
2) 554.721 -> 9.09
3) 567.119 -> 9.97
